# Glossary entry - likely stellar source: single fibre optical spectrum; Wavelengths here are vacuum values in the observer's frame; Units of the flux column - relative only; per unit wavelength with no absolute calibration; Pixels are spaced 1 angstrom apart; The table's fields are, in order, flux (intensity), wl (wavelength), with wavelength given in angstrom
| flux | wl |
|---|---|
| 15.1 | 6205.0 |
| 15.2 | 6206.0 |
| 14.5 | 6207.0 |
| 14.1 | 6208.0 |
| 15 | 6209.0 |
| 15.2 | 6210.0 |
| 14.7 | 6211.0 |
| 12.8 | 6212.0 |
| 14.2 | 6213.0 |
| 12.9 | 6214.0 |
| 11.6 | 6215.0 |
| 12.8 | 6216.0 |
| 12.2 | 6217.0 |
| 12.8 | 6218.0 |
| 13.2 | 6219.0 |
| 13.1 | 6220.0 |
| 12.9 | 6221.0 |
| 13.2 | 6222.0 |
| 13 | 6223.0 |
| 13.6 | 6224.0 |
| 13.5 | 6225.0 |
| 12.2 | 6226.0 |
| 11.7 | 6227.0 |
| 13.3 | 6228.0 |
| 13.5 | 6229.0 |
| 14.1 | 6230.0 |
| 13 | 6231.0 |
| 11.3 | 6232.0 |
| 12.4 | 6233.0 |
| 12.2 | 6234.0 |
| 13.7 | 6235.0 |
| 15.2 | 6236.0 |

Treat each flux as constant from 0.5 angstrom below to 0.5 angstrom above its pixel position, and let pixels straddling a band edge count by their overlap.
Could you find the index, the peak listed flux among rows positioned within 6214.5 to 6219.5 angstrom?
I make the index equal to 13.2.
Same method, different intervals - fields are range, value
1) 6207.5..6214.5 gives 15.2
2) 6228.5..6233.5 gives 14.1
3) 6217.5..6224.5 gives 13.6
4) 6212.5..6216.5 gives 14.2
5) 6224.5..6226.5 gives 13.5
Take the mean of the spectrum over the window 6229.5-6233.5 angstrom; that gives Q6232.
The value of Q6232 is 12.7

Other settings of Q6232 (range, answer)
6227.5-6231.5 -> 13.5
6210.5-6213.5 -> 13.9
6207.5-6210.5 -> 14.8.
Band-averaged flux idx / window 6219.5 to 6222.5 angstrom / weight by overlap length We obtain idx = 13.1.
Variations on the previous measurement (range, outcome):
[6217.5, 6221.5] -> 13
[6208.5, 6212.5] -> 14.4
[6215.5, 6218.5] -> 12.6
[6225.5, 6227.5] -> 11.9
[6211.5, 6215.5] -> 12.9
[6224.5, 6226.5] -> 12.8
